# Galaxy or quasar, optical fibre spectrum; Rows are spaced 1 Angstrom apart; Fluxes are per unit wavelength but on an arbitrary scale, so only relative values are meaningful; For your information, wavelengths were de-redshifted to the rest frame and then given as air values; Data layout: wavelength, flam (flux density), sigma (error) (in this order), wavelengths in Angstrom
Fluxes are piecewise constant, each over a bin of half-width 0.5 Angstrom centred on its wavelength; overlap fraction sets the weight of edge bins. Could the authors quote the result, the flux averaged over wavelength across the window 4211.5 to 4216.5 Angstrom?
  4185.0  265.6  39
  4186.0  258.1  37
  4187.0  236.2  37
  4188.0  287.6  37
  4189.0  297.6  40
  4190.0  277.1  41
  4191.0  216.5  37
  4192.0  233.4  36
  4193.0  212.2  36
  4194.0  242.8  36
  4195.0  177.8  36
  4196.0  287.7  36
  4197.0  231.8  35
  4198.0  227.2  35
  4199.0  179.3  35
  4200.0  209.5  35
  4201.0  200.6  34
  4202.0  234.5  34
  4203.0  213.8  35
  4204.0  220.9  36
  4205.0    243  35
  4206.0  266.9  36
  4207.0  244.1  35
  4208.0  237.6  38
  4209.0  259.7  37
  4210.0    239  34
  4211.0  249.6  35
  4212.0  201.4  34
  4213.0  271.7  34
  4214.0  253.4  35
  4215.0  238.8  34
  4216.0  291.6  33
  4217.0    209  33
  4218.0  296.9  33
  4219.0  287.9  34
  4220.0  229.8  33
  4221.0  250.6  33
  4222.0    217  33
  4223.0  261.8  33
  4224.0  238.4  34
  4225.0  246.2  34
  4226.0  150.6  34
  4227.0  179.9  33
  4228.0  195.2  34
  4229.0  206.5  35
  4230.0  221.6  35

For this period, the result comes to 251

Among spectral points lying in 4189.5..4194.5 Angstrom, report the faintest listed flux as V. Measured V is 212.2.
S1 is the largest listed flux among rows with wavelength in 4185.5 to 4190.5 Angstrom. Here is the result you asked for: 297.6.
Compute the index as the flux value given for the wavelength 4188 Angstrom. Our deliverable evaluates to 287.6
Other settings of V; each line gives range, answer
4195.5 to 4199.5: 179.3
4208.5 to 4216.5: 201.4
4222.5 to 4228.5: 150.6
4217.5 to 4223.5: 217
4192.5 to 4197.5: 177.8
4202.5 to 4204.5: 213.8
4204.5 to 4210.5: 237.6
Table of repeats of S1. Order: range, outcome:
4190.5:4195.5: 242.8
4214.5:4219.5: 296.9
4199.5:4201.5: 209.5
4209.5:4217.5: 291.6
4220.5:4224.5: 261.8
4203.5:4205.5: 243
